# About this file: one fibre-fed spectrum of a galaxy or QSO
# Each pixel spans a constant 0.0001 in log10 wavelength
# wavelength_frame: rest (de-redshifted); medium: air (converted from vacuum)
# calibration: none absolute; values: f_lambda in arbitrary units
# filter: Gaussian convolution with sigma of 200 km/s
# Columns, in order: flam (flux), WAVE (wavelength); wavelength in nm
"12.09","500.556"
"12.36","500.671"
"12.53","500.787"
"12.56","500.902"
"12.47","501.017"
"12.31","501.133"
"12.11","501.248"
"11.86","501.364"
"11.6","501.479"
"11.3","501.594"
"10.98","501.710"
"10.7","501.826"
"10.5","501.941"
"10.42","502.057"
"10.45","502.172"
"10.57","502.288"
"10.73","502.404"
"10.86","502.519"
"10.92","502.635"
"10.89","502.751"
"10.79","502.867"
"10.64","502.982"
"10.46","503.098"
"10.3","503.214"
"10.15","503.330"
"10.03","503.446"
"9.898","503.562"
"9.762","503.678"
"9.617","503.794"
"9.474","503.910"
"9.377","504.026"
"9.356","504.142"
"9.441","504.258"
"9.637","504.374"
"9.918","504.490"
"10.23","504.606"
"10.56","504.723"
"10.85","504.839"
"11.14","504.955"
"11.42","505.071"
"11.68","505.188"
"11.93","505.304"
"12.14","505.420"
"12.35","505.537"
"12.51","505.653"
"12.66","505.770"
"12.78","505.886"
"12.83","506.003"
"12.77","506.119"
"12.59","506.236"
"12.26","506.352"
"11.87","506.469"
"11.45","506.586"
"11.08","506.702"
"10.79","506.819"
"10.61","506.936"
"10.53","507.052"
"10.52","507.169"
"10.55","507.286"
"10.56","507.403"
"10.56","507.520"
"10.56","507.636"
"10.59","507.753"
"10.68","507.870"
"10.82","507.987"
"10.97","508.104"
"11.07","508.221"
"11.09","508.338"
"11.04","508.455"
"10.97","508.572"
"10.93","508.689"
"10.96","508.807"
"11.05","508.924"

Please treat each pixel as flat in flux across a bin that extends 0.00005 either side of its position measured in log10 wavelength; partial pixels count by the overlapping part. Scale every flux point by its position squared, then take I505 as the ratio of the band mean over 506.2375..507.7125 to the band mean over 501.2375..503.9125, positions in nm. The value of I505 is 1.05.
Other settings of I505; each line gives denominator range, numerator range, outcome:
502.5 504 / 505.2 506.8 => 1.20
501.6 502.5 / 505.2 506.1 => 1.18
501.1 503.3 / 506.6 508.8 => 1.01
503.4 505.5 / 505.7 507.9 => 1.11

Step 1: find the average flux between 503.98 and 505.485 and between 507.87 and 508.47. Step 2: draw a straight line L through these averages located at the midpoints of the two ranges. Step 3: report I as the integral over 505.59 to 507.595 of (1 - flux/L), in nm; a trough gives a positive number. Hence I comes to -0.14 nm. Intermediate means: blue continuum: 10.6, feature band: 11.6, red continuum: 11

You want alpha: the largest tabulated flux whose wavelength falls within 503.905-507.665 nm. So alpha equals 12.83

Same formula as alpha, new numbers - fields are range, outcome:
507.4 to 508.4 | 11.09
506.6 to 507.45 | 11.08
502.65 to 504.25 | 10.89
